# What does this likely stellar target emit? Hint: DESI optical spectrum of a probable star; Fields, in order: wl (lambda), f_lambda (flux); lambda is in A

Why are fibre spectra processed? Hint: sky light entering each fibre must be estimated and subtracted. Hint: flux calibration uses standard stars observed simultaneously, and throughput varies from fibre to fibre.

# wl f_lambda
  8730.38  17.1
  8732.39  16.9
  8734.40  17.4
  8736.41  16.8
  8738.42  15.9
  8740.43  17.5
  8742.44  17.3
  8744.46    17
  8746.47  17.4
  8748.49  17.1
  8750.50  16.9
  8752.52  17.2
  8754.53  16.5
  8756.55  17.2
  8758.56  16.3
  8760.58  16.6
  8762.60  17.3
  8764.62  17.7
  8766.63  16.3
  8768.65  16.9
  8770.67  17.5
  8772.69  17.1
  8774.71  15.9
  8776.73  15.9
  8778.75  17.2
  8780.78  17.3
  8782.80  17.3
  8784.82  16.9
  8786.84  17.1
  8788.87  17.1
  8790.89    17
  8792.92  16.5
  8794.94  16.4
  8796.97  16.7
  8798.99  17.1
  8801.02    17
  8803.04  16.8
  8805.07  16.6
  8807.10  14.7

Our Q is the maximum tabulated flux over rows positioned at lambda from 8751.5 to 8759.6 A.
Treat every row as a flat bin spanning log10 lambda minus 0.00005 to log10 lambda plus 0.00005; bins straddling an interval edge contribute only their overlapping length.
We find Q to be 17.2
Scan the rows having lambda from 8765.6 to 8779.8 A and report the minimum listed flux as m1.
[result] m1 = 15.9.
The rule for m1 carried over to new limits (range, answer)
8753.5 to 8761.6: 16.3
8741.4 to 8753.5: 16.9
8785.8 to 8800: 16.4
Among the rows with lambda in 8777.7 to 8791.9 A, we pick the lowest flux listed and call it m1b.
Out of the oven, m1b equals 16.9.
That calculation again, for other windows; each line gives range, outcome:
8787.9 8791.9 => 17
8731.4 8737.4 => 16.8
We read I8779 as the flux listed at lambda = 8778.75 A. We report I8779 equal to 17.2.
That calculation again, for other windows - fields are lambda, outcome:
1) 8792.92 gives 16.5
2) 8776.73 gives 15.9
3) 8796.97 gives 16.7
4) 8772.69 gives 17.1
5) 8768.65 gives 16.9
